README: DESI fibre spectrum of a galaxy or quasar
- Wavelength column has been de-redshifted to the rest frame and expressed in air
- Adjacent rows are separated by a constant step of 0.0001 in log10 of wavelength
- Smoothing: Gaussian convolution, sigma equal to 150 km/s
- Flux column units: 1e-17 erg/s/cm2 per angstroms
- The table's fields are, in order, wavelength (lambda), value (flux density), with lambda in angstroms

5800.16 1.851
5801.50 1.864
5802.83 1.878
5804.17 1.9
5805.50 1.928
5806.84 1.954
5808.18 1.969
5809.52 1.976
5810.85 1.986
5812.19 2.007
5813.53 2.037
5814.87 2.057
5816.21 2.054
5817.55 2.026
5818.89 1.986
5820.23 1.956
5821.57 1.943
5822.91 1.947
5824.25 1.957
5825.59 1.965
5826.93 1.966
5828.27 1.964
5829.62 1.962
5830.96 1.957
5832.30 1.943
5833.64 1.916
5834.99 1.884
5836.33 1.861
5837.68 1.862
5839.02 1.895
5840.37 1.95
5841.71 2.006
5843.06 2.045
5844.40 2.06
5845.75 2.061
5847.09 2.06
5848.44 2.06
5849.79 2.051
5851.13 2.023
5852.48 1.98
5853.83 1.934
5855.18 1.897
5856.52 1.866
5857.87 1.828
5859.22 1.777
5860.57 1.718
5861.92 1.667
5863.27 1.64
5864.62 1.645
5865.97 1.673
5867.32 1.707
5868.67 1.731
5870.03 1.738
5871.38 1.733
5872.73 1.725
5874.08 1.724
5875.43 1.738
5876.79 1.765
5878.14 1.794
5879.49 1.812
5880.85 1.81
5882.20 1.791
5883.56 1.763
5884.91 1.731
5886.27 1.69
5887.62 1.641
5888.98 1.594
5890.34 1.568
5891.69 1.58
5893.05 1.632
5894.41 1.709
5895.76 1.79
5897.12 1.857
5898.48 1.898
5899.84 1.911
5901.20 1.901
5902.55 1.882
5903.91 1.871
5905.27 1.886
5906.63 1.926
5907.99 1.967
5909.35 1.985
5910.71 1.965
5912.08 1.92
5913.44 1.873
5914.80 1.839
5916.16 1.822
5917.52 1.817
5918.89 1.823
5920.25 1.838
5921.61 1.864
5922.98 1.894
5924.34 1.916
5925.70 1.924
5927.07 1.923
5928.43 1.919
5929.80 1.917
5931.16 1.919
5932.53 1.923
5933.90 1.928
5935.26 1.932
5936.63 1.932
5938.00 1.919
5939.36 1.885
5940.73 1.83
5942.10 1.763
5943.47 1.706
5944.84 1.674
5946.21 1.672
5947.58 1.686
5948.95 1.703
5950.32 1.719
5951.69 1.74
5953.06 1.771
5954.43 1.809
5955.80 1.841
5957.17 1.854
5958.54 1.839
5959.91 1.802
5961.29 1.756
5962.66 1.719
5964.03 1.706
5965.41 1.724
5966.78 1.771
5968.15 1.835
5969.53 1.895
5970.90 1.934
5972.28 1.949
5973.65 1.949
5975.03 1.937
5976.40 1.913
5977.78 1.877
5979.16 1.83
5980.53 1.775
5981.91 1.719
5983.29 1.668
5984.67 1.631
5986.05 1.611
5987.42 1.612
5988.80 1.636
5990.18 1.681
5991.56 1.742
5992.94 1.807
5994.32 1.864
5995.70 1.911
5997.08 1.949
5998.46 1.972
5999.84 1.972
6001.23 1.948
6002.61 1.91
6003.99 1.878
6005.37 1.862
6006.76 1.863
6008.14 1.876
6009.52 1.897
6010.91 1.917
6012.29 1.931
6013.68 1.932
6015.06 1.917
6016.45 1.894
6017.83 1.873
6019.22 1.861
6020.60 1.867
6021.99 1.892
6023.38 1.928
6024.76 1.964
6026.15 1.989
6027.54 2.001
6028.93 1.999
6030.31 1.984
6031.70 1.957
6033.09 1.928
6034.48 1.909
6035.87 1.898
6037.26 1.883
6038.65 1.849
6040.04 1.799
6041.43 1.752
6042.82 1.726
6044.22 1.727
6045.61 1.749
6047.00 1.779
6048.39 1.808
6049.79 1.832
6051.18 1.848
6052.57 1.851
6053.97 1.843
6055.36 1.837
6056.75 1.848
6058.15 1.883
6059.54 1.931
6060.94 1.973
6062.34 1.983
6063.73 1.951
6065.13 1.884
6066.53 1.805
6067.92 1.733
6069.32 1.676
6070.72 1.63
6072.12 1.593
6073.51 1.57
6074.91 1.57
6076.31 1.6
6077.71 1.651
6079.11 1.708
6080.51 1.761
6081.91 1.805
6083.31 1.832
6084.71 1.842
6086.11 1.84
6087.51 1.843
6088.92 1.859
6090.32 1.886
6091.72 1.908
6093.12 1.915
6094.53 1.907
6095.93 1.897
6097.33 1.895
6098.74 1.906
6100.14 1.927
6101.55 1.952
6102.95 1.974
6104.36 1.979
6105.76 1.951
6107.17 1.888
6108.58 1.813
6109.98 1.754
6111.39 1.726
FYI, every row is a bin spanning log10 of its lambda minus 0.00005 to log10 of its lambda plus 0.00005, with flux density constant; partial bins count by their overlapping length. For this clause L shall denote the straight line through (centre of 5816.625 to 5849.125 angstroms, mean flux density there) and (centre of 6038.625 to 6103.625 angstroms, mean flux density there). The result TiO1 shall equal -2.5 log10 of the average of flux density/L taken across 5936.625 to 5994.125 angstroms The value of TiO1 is 0.06 mag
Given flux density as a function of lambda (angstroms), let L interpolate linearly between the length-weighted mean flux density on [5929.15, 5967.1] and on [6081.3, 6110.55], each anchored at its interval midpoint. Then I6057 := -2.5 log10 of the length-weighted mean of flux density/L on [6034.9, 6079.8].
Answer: 0.05 mag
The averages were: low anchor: 1.8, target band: 1.79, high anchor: 1.89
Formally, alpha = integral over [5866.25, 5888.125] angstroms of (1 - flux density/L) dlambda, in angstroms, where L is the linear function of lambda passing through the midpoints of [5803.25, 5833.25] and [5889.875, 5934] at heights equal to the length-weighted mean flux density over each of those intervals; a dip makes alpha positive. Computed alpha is 1.84 angstroms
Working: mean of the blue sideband 1.97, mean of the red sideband 1.86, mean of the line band 1.74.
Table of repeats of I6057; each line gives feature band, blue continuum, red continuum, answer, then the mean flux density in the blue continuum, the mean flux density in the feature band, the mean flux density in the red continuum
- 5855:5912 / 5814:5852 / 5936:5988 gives 0.08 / 1.98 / 1.78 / 1.79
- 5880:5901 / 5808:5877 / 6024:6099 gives 0.09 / 1.9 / 1.73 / 1.83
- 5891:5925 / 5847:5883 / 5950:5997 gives -0.03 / 1.81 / 1.85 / 1.79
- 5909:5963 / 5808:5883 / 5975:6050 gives 0.02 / 1.89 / 1.84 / 1.85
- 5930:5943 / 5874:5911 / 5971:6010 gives -0.05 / 1.79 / 1.89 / 1.83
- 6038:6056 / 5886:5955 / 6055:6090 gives 0.00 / 1.83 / 1.8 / 1.78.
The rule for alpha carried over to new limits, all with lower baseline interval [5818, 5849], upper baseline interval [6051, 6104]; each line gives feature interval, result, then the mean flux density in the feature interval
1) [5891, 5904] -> 0.9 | 1.8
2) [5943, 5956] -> 1.2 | 1.73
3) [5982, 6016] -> 0.7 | 1.83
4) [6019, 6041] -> -0.8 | 1.92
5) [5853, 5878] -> 2.5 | 1.75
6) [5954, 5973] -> 0.7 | 1.82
